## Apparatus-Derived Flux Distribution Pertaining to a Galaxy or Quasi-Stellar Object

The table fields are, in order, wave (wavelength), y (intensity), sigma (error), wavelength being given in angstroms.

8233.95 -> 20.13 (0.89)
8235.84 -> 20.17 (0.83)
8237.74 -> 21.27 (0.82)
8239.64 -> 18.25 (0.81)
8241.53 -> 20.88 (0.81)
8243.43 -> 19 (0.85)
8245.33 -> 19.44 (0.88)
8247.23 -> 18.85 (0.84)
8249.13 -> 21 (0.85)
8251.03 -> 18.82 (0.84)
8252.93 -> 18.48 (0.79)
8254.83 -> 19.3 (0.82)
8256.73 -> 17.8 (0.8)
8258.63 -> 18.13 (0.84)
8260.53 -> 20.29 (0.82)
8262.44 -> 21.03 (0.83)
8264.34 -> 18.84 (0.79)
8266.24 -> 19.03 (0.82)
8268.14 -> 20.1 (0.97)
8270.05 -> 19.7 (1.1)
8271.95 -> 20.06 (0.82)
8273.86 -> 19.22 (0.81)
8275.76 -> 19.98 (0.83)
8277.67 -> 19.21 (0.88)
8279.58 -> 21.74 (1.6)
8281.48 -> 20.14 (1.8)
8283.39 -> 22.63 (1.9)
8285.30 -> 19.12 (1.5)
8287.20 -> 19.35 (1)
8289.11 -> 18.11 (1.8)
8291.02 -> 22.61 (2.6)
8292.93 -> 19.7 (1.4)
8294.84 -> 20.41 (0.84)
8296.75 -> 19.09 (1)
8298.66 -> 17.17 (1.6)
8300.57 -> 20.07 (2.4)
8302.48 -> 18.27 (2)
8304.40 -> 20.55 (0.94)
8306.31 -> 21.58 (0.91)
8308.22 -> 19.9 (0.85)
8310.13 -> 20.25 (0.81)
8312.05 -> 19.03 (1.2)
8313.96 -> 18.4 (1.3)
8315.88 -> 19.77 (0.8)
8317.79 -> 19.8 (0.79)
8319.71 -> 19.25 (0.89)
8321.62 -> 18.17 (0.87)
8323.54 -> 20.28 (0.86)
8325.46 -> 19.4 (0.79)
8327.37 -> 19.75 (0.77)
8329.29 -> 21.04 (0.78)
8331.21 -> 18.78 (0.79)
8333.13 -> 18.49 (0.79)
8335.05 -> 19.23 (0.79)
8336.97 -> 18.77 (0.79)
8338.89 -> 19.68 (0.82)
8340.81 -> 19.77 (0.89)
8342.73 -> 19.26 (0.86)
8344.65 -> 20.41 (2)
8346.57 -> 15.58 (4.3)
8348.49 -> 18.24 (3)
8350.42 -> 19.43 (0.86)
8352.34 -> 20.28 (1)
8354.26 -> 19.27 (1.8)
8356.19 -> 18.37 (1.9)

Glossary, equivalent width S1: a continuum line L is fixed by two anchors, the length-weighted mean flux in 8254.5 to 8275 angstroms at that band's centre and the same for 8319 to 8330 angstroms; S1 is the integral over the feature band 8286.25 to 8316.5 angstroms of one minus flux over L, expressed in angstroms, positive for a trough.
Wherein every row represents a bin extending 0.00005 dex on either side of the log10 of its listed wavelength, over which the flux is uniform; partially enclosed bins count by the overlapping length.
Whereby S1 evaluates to -0.1 angstroms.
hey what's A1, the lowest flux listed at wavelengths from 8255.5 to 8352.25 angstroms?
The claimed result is 15.58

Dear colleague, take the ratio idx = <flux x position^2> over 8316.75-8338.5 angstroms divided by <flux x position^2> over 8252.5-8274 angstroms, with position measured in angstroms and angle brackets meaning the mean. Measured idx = 1.02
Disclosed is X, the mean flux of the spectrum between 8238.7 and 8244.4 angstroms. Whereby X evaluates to 19.4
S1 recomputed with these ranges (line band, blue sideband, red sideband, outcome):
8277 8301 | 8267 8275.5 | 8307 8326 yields -0.4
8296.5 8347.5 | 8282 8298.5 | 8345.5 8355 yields -0.3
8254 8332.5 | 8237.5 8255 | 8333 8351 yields -2.0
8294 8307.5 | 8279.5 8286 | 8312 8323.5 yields 0.3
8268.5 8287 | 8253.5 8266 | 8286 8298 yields -0.6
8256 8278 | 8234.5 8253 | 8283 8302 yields 0.2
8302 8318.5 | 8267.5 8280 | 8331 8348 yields -0.4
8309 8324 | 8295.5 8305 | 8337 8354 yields -0.2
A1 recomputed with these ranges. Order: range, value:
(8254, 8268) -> 17.8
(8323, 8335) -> 18.49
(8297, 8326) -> 17.17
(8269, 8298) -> 18.11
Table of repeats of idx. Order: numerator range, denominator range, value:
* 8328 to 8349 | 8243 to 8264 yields 1.01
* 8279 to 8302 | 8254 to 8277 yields 1.03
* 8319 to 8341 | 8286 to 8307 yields 0.99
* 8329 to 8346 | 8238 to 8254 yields 1.02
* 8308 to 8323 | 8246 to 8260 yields 1.03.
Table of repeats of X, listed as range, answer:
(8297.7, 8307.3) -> 19.5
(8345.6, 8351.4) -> 17.8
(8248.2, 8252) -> 19.9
